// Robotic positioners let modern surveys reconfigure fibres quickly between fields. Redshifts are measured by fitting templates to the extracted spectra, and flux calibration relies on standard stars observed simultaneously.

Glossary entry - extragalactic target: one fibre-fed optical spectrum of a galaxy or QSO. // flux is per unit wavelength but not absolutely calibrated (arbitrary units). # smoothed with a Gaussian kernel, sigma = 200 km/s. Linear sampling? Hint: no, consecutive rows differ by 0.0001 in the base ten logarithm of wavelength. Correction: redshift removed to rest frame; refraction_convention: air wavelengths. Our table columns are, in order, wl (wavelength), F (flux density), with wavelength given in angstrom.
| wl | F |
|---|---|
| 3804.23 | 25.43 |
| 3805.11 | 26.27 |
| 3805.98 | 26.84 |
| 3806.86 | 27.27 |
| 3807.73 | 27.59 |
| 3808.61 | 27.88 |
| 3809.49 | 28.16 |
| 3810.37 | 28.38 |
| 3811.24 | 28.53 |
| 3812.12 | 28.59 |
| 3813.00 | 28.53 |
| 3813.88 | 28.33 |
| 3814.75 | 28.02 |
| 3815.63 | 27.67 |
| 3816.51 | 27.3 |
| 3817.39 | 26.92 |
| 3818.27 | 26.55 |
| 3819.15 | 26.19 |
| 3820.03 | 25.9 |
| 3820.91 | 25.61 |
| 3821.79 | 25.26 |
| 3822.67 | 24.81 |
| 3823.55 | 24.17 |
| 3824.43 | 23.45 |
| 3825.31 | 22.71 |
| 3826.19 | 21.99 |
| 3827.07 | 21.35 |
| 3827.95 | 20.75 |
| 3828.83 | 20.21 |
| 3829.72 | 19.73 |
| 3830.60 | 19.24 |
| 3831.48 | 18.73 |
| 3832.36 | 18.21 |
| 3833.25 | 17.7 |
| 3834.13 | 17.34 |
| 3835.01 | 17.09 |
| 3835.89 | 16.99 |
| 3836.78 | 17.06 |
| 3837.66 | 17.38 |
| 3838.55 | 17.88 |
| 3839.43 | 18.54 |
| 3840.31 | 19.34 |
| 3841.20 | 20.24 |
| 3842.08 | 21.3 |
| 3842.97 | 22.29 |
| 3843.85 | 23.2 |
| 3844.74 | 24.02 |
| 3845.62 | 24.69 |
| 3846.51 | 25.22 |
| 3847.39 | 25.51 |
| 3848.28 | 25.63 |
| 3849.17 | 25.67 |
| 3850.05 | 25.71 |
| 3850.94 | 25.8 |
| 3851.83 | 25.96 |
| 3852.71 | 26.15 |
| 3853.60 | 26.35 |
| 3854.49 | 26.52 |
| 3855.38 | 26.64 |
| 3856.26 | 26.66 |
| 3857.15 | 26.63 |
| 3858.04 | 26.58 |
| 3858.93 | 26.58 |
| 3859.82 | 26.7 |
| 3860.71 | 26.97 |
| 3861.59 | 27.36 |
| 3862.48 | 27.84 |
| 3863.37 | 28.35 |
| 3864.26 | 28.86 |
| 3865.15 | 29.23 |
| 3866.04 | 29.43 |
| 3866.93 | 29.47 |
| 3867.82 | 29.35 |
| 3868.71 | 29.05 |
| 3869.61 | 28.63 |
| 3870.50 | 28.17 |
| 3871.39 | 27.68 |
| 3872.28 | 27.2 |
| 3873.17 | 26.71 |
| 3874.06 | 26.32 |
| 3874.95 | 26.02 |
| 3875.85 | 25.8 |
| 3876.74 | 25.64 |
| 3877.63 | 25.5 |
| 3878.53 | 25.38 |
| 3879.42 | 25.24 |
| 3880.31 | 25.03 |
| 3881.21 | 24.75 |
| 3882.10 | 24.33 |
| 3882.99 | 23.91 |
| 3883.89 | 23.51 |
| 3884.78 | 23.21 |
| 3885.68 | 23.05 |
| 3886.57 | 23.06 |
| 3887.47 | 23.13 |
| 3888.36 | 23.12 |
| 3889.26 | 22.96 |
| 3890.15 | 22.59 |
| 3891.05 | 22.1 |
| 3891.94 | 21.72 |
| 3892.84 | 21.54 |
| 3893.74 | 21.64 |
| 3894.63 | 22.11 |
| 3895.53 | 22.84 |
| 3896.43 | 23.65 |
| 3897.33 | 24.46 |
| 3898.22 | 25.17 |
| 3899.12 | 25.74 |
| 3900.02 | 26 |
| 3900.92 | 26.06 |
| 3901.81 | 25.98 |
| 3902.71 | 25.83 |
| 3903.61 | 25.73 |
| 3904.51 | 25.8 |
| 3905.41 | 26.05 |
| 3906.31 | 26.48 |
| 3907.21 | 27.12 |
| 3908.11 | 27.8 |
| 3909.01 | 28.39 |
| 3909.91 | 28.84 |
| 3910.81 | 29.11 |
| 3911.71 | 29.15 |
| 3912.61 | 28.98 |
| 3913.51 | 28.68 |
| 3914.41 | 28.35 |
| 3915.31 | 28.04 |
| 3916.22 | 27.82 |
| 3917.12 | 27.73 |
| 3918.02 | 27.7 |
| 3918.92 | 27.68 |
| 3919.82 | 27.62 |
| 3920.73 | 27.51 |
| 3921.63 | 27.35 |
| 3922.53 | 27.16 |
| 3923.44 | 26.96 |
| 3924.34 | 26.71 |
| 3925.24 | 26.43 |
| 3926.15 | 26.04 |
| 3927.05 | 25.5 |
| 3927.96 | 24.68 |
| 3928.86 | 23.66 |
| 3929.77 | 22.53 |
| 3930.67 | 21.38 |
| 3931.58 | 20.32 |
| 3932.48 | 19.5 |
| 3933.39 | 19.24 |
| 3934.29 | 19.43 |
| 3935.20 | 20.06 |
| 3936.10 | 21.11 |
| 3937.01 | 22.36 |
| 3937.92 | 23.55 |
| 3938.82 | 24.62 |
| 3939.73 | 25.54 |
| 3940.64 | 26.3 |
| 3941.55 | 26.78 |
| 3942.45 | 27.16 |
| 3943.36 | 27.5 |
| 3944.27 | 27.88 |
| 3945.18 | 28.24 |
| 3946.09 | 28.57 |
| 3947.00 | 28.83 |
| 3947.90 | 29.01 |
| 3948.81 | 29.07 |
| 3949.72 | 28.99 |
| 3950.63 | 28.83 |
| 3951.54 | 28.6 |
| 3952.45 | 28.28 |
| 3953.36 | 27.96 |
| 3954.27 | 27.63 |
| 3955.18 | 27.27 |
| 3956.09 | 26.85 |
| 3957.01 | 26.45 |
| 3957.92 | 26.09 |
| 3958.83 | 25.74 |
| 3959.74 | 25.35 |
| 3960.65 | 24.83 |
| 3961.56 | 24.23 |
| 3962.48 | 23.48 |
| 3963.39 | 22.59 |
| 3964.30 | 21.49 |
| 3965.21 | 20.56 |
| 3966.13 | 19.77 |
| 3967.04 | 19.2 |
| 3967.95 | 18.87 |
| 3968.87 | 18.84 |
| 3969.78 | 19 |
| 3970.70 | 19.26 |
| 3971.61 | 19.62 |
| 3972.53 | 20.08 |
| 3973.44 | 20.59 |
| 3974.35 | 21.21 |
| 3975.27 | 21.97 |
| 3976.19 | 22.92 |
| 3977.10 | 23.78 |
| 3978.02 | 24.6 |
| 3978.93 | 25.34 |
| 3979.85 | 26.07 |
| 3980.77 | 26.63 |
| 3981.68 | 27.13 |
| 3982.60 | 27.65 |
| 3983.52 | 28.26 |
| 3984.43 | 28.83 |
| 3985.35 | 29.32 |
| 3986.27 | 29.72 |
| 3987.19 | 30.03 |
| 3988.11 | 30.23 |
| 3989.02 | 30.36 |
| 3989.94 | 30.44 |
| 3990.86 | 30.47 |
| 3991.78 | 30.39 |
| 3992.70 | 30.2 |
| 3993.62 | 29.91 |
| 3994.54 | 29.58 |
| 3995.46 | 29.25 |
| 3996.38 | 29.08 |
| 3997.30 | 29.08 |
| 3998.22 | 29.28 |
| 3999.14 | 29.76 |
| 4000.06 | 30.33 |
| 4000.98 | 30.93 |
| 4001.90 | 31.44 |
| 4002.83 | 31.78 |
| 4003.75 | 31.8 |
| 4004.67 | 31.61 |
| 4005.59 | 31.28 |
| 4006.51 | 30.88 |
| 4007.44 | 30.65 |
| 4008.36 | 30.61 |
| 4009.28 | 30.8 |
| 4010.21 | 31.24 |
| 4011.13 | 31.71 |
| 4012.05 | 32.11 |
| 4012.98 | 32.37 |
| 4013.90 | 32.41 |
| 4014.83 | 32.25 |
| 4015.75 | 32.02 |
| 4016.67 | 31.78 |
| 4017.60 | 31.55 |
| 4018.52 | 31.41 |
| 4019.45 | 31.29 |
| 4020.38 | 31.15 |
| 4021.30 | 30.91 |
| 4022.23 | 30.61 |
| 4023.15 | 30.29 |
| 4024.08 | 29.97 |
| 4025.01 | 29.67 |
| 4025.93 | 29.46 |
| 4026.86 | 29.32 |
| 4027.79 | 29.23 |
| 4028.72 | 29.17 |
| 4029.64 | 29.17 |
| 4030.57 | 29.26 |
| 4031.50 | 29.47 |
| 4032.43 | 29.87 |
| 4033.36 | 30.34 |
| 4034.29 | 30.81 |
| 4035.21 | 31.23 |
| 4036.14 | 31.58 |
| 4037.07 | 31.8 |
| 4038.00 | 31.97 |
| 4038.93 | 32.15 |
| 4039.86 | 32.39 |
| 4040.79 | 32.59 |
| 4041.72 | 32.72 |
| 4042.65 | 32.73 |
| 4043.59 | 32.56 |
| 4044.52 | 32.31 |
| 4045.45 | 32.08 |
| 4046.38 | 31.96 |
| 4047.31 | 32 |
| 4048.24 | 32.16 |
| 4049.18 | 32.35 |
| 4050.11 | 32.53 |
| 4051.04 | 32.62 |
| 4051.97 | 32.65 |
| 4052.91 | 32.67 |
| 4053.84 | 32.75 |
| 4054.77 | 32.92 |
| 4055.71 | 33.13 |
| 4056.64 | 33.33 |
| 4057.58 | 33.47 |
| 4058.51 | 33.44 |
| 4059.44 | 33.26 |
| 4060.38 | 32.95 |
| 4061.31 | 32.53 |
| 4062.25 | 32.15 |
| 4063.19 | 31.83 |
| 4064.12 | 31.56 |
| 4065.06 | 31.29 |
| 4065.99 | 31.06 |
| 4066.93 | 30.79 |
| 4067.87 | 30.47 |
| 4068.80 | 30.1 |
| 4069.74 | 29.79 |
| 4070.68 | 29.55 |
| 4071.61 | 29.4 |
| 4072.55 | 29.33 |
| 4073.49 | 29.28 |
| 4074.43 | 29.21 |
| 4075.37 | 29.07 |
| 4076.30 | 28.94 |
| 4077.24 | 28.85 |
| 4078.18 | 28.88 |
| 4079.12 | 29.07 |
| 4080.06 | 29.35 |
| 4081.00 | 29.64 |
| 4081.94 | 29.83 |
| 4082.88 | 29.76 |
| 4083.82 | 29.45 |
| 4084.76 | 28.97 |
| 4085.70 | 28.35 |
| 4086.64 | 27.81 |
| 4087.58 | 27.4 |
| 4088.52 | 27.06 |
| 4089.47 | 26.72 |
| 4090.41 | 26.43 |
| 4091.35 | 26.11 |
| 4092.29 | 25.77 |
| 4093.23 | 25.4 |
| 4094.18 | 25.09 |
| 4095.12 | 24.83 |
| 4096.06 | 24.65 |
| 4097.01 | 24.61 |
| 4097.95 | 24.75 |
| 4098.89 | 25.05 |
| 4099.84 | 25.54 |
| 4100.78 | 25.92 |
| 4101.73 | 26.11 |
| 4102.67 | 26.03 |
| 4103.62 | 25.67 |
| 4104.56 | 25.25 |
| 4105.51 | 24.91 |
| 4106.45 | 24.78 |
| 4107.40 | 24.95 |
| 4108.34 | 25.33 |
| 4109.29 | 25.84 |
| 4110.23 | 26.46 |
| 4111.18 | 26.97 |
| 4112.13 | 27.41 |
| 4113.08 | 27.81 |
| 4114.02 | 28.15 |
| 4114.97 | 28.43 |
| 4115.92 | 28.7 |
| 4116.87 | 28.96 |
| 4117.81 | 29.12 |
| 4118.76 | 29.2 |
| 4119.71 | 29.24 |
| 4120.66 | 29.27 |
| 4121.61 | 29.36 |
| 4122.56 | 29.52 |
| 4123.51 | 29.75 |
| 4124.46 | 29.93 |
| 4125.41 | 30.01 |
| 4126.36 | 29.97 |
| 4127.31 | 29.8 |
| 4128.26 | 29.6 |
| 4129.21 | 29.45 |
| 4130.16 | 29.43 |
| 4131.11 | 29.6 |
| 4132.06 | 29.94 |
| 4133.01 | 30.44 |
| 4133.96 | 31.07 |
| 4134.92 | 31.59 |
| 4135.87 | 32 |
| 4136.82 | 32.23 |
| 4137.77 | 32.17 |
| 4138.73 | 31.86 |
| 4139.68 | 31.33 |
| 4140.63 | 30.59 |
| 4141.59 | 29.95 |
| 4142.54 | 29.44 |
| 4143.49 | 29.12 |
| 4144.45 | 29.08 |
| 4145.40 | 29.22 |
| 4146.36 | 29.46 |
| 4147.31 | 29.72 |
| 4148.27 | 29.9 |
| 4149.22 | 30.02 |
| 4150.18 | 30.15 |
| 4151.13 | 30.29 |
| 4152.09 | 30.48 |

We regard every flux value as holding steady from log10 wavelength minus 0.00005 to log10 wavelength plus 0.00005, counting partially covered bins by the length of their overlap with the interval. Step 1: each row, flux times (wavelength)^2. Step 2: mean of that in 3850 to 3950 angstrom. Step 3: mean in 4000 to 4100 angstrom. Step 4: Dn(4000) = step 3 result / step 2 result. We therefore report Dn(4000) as 1.3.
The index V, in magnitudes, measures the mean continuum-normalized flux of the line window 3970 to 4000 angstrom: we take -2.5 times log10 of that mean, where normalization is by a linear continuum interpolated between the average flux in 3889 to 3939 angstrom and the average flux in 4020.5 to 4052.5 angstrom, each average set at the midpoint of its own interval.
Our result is 0.07 mag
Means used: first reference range 25.1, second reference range 31.2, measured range 26.9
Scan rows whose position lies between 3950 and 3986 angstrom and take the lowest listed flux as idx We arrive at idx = 18.84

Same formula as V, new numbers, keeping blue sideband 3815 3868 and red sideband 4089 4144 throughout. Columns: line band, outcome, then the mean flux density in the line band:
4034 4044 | -0.19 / 32.1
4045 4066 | -0.20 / 32.5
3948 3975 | 0.08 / 23.9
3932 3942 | 0.13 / 22.6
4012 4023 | -0.19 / 31.6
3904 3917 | -0.12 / 27.9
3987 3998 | -0.14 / 29.9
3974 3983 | 0.05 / 24.7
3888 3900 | 0.07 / 23.1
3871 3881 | -0.07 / 26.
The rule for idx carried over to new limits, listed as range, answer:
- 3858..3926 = 21.54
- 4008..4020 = 30.61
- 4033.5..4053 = 30.81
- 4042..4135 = 24.61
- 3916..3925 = 26.71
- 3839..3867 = 18.54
